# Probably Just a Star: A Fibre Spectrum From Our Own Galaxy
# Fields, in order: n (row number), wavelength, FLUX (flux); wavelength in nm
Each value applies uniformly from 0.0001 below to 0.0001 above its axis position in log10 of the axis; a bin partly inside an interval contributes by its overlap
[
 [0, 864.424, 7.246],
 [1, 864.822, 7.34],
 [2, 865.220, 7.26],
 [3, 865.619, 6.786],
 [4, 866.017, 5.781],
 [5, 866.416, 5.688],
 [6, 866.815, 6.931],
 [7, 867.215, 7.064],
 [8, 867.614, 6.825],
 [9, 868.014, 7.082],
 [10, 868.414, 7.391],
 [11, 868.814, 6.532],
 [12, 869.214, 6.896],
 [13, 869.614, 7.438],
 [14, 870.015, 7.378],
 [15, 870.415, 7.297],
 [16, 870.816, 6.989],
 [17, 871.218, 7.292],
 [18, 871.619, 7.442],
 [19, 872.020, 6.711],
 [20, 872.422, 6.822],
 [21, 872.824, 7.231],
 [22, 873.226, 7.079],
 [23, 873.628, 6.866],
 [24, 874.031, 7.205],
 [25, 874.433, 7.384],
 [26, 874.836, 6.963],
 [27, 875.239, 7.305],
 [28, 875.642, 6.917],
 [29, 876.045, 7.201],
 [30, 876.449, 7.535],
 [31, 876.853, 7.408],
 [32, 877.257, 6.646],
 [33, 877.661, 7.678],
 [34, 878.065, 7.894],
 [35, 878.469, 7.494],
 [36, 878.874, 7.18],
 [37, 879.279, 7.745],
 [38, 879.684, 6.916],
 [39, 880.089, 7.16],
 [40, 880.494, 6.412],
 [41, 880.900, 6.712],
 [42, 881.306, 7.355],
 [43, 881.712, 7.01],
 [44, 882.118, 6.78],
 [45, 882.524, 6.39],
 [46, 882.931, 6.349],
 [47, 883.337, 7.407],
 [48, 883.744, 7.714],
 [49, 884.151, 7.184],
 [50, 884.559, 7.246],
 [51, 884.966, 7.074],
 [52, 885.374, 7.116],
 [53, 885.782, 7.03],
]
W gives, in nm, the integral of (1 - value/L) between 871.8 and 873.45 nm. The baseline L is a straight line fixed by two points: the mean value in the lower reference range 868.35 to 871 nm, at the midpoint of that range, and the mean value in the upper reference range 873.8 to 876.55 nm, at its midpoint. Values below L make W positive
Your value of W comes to 0.046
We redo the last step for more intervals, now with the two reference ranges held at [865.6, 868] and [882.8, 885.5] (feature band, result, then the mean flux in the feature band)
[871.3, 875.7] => -0.20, 7.1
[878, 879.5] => -0.12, 7.54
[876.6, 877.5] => -0.02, 7.08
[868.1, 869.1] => -0.06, 6.97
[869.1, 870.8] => -0.15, 7.24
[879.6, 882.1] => 0.05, 6.92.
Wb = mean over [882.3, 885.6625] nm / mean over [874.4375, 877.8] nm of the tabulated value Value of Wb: 0.98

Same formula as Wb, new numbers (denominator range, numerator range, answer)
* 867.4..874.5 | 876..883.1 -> 1.00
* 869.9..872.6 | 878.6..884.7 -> 0.99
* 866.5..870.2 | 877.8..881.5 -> 1.03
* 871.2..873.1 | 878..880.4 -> 1.03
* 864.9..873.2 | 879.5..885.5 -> 1.01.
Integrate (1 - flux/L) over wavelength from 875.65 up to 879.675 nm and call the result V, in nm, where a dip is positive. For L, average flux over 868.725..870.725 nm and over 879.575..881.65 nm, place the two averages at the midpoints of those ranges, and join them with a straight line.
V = -0.23 nm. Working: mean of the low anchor 7.14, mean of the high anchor 6.92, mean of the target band 7.37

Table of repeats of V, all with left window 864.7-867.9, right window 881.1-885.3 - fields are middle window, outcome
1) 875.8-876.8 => -0.06 nm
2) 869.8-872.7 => -0.14 nm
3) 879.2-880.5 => -0.02 nm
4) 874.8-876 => -0.04 nm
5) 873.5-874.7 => -0.05 nm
